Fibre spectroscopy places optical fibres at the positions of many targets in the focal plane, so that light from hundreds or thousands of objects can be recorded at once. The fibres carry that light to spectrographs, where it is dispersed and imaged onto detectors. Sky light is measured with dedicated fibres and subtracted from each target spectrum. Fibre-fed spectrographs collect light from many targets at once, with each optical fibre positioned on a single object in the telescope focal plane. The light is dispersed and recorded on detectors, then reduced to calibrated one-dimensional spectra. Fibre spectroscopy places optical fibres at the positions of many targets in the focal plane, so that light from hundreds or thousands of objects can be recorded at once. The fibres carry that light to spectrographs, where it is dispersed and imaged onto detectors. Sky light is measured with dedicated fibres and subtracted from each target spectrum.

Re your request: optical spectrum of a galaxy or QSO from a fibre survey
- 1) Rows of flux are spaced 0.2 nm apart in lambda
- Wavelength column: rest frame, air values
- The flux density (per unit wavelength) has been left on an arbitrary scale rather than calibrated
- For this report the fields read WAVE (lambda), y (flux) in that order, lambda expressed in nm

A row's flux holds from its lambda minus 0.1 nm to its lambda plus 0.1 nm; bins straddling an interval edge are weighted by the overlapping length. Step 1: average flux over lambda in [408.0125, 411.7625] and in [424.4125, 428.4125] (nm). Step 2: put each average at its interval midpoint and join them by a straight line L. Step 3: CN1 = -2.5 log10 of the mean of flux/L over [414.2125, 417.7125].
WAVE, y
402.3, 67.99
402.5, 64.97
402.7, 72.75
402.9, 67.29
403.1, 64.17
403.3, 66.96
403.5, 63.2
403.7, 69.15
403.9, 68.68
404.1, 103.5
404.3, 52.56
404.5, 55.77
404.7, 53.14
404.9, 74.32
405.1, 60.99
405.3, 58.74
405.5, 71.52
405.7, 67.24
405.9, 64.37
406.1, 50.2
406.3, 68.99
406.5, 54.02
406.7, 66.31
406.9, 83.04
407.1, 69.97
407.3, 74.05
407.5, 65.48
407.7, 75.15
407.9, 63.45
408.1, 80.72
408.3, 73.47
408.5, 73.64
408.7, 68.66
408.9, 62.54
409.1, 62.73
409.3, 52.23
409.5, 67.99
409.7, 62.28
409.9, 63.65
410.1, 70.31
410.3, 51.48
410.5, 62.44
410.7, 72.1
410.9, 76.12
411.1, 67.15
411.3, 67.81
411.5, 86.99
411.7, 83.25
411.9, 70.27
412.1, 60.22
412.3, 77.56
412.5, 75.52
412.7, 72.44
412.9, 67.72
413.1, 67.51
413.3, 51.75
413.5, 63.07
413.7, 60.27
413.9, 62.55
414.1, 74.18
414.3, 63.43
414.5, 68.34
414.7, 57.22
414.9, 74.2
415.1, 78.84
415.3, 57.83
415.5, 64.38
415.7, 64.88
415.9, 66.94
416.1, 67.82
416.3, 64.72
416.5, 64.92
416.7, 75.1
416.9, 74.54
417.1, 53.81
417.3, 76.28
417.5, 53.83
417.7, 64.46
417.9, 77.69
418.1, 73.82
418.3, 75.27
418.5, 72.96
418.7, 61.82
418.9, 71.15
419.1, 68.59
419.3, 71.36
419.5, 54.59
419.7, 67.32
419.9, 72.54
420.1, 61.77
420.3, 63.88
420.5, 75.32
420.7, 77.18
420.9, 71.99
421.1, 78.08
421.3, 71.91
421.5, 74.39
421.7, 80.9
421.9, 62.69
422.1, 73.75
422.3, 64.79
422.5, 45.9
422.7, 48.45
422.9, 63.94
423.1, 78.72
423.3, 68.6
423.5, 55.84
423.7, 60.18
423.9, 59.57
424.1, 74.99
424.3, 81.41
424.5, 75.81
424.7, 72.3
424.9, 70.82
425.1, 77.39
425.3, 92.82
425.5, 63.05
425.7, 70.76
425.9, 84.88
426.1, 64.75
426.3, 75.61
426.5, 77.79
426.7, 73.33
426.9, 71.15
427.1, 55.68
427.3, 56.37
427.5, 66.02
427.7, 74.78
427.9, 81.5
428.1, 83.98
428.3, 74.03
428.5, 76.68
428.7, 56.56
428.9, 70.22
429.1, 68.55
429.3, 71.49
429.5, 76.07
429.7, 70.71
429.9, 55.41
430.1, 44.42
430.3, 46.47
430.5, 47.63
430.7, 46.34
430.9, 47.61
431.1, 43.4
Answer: 0.06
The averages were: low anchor 68.5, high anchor 73.1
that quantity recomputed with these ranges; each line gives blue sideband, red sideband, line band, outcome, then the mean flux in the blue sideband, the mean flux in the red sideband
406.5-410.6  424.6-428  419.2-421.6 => 0.01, 67.2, 72.3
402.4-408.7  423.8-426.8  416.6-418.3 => 0.04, 67.7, 74.4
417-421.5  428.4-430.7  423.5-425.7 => -0.11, 69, 61.5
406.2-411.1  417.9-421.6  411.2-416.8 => 0.01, 67.5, 70.4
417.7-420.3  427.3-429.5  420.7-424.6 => 0.03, 68.7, 71.8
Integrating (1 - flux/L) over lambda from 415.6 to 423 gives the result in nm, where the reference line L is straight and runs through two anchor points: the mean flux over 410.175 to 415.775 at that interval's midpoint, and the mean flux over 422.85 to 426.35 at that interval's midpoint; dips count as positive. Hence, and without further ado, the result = 0.230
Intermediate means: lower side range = 67.9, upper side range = 71.8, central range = 67.8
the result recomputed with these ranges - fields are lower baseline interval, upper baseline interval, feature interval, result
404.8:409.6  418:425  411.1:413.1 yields -0.16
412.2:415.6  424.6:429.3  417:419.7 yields 0.05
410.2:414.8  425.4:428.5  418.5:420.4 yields 0.09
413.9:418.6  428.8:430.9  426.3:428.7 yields -0.43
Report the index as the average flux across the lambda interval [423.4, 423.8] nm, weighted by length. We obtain 58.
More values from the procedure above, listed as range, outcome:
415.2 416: 63.5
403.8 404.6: 70.1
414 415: 67.5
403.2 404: 67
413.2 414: 59.4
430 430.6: 46.2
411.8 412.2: 65.2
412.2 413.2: 72.2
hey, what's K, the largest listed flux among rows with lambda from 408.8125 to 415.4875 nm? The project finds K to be 86.99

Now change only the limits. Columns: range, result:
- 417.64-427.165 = 92.82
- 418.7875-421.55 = 78.08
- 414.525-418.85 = 78.84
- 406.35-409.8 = 83.04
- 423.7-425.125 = 81.41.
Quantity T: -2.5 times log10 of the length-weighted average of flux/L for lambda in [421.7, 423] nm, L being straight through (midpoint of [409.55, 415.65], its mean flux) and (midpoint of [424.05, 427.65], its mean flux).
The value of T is 0.158 mag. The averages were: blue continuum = 67.7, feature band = 61.5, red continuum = 72.5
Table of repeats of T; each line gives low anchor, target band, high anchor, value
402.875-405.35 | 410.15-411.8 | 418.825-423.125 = -0.063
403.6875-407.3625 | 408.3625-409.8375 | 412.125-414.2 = 0.037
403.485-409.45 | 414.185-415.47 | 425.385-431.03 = 0.001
